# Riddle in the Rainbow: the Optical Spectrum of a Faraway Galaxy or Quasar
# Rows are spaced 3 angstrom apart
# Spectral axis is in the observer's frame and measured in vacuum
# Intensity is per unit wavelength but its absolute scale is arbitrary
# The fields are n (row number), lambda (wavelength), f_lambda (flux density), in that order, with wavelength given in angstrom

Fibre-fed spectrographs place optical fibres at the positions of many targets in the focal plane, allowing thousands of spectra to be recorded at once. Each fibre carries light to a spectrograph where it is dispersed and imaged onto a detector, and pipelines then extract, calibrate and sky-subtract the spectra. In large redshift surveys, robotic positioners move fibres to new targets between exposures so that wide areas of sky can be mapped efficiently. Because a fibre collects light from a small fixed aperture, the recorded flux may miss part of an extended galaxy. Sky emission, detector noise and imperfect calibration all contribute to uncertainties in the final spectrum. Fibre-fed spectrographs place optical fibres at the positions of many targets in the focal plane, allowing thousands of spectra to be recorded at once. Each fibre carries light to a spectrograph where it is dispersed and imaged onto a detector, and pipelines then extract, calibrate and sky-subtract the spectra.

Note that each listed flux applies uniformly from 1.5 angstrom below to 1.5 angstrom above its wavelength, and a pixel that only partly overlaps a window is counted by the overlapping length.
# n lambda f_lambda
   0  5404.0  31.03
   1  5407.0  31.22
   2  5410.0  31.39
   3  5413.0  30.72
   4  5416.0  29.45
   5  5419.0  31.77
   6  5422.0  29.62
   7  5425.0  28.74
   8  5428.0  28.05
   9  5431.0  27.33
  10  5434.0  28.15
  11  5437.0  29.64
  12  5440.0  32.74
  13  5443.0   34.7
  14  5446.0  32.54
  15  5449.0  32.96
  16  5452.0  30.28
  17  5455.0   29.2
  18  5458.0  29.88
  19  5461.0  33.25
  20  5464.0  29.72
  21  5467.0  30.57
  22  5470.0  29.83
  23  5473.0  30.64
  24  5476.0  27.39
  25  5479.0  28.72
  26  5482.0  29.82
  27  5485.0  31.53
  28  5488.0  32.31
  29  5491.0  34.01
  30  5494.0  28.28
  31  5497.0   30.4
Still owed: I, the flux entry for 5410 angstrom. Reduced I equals 31.39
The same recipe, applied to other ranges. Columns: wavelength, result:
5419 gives 31.77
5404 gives 31.03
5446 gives 32.54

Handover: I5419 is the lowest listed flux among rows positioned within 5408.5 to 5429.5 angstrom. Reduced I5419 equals 28.05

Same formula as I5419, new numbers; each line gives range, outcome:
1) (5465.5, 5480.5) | 27.39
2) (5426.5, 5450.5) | 27.33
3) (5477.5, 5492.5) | 28.72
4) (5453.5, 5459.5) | 29.2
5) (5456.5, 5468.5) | 29.72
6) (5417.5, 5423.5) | 29.62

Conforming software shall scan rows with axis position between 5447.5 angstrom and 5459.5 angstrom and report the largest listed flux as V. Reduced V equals 32.96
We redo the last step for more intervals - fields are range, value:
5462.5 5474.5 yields 30.64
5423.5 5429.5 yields 28.74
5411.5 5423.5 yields 31.77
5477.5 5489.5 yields 32.31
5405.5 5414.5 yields 31.39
